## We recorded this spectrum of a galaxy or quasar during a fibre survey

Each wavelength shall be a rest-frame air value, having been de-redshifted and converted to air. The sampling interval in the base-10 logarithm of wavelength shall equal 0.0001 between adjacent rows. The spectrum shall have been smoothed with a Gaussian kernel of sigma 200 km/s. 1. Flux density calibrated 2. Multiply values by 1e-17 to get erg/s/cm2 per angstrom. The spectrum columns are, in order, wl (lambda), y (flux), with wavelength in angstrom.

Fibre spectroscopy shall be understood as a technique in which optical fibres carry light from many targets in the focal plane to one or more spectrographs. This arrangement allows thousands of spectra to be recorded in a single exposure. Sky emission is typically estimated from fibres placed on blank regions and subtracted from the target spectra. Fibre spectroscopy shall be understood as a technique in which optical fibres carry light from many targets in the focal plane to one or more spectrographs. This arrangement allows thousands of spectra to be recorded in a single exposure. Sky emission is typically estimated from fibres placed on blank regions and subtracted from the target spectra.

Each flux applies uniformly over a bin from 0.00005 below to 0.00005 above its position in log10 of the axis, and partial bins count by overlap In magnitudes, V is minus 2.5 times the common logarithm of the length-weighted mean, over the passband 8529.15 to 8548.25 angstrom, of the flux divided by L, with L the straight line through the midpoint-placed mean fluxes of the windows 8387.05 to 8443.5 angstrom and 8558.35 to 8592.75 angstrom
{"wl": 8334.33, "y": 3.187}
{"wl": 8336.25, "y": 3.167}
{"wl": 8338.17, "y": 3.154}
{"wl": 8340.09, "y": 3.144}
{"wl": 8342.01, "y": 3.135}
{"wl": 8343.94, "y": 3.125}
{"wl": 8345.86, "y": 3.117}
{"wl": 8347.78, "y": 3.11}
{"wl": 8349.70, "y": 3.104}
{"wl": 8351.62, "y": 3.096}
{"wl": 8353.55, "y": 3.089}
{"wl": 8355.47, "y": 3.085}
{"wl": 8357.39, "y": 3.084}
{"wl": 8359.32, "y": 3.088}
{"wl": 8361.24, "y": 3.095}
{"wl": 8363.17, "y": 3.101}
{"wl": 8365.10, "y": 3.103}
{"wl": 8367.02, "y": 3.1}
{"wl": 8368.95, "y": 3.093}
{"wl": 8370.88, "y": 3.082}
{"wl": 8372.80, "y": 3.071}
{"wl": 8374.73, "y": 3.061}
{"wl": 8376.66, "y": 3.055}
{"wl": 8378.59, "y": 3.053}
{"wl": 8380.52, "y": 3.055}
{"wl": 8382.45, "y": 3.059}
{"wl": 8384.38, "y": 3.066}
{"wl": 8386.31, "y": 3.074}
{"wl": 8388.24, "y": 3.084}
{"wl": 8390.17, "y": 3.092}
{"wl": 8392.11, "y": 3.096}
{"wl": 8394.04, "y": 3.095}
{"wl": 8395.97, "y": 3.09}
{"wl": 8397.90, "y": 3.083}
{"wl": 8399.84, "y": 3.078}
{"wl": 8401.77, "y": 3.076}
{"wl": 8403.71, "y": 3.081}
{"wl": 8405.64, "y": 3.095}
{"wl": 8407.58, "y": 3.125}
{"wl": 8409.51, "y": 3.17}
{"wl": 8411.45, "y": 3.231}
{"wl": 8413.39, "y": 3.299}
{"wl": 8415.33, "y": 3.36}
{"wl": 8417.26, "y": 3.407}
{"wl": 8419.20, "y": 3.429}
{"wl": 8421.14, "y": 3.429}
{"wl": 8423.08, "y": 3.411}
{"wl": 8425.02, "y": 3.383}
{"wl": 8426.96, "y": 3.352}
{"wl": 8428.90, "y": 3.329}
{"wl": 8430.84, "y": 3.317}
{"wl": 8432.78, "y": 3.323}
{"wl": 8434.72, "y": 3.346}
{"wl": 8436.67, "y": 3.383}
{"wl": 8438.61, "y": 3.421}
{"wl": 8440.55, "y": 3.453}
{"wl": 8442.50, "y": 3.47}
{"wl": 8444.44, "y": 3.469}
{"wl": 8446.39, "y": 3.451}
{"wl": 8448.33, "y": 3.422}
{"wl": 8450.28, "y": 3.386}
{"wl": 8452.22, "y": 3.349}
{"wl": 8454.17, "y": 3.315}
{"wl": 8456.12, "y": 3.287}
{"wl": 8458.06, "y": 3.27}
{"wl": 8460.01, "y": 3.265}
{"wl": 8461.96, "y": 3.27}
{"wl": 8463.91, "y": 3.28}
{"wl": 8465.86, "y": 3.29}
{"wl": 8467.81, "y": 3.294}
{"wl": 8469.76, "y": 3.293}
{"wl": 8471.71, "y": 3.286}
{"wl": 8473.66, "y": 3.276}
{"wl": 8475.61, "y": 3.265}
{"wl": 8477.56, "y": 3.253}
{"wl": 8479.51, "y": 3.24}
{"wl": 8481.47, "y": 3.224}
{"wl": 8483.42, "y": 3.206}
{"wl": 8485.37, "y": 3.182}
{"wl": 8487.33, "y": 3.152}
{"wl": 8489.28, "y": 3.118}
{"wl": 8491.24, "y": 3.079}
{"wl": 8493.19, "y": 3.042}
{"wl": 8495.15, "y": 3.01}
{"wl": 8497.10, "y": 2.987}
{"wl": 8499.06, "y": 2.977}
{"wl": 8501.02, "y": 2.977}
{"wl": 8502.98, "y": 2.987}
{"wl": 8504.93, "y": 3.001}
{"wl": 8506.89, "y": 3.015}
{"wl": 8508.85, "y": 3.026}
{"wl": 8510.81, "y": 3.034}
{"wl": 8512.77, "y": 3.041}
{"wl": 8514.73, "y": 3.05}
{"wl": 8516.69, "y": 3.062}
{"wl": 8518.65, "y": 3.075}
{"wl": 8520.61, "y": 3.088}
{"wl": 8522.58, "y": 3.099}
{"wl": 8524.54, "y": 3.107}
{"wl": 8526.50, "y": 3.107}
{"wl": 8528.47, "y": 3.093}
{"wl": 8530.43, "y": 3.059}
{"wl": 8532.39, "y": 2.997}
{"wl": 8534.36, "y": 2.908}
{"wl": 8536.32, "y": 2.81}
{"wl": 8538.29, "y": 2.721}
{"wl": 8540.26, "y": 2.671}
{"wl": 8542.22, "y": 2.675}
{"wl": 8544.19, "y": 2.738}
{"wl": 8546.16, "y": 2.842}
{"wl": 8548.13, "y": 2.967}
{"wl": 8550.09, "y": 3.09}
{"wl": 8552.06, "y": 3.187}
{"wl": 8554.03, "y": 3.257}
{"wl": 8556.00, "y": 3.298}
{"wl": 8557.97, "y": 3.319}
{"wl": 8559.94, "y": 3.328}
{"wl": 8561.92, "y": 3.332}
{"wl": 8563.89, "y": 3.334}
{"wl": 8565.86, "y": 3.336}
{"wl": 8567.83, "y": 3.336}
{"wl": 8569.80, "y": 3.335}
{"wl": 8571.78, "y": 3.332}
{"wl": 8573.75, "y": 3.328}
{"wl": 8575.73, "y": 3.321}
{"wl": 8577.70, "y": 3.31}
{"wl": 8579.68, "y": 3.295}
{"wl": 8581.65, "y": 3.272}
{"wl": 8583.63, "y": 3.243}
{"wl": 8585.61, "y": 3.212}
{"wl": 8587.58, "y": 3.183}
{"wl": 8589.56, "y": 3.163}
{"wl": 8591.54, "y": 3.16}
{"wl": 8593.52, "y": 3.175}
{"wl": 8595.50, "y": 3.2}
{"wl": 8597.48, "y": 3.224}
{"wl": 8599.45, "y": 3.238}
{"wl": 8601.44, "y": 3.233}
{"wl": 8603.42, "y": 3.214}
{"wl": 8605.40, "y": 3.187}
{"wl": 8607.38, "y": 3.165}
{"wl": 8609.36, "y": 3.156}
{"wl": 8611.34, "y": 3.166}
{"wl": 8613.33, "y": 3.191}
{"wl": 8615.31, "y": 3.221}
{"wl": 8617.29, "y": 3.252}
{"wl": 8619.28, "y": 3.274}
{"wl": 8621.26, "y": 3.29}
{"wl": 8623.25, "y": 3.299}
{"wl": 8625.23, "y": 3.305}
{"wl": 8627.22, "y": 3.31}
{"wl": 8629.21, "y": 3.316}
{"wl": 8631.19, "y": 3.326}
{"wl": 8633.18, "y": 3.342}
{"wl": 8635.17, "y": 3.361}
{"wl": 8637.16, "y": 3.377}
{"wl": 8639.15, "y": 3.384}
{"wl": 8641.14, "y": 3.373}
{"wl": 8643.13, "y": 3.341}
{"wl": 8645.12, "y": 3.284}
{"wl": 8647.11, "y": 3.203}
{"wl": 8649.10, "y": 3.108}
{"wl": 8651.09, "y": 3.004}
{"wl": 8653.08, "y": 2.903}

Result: 0.16 mag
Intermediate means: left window 3.26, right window 3.28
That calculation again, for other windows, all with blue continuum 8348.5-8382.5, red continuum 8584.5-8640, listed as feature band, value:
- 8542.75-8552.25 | 0.10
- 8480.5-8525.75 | 0.04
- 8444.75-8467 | -0.06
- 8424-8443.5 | -0.08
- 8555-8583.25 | -0.03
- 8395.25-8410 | 0.00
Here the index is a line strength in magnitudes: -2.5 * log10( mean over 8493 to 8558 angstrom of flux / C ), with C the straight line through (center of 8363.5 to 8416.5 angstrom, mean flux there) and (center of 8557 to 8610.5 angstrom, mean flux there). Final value 0.07 mag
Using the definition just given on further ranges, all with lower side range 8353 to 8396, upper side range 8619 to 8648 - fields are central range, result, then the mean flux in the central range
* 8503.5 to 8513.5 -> 0.06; 3.02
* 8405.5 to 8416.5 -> -0.04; 3.23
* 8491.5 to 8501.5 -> 0.07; 3.01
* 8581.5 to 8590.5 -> 0.02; 3.21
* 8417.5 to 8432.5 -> -0.08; 3.38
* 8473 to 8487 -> -0.02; 3.23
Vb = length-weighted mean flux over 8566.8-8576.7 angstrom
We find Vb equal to 3.33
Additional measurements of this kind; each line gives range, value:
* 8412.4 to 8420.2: 3.37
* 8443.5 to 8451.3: 3.43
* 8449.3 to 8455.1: 3.35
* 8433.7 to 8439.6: 3.38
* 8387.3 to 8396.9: 3.09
